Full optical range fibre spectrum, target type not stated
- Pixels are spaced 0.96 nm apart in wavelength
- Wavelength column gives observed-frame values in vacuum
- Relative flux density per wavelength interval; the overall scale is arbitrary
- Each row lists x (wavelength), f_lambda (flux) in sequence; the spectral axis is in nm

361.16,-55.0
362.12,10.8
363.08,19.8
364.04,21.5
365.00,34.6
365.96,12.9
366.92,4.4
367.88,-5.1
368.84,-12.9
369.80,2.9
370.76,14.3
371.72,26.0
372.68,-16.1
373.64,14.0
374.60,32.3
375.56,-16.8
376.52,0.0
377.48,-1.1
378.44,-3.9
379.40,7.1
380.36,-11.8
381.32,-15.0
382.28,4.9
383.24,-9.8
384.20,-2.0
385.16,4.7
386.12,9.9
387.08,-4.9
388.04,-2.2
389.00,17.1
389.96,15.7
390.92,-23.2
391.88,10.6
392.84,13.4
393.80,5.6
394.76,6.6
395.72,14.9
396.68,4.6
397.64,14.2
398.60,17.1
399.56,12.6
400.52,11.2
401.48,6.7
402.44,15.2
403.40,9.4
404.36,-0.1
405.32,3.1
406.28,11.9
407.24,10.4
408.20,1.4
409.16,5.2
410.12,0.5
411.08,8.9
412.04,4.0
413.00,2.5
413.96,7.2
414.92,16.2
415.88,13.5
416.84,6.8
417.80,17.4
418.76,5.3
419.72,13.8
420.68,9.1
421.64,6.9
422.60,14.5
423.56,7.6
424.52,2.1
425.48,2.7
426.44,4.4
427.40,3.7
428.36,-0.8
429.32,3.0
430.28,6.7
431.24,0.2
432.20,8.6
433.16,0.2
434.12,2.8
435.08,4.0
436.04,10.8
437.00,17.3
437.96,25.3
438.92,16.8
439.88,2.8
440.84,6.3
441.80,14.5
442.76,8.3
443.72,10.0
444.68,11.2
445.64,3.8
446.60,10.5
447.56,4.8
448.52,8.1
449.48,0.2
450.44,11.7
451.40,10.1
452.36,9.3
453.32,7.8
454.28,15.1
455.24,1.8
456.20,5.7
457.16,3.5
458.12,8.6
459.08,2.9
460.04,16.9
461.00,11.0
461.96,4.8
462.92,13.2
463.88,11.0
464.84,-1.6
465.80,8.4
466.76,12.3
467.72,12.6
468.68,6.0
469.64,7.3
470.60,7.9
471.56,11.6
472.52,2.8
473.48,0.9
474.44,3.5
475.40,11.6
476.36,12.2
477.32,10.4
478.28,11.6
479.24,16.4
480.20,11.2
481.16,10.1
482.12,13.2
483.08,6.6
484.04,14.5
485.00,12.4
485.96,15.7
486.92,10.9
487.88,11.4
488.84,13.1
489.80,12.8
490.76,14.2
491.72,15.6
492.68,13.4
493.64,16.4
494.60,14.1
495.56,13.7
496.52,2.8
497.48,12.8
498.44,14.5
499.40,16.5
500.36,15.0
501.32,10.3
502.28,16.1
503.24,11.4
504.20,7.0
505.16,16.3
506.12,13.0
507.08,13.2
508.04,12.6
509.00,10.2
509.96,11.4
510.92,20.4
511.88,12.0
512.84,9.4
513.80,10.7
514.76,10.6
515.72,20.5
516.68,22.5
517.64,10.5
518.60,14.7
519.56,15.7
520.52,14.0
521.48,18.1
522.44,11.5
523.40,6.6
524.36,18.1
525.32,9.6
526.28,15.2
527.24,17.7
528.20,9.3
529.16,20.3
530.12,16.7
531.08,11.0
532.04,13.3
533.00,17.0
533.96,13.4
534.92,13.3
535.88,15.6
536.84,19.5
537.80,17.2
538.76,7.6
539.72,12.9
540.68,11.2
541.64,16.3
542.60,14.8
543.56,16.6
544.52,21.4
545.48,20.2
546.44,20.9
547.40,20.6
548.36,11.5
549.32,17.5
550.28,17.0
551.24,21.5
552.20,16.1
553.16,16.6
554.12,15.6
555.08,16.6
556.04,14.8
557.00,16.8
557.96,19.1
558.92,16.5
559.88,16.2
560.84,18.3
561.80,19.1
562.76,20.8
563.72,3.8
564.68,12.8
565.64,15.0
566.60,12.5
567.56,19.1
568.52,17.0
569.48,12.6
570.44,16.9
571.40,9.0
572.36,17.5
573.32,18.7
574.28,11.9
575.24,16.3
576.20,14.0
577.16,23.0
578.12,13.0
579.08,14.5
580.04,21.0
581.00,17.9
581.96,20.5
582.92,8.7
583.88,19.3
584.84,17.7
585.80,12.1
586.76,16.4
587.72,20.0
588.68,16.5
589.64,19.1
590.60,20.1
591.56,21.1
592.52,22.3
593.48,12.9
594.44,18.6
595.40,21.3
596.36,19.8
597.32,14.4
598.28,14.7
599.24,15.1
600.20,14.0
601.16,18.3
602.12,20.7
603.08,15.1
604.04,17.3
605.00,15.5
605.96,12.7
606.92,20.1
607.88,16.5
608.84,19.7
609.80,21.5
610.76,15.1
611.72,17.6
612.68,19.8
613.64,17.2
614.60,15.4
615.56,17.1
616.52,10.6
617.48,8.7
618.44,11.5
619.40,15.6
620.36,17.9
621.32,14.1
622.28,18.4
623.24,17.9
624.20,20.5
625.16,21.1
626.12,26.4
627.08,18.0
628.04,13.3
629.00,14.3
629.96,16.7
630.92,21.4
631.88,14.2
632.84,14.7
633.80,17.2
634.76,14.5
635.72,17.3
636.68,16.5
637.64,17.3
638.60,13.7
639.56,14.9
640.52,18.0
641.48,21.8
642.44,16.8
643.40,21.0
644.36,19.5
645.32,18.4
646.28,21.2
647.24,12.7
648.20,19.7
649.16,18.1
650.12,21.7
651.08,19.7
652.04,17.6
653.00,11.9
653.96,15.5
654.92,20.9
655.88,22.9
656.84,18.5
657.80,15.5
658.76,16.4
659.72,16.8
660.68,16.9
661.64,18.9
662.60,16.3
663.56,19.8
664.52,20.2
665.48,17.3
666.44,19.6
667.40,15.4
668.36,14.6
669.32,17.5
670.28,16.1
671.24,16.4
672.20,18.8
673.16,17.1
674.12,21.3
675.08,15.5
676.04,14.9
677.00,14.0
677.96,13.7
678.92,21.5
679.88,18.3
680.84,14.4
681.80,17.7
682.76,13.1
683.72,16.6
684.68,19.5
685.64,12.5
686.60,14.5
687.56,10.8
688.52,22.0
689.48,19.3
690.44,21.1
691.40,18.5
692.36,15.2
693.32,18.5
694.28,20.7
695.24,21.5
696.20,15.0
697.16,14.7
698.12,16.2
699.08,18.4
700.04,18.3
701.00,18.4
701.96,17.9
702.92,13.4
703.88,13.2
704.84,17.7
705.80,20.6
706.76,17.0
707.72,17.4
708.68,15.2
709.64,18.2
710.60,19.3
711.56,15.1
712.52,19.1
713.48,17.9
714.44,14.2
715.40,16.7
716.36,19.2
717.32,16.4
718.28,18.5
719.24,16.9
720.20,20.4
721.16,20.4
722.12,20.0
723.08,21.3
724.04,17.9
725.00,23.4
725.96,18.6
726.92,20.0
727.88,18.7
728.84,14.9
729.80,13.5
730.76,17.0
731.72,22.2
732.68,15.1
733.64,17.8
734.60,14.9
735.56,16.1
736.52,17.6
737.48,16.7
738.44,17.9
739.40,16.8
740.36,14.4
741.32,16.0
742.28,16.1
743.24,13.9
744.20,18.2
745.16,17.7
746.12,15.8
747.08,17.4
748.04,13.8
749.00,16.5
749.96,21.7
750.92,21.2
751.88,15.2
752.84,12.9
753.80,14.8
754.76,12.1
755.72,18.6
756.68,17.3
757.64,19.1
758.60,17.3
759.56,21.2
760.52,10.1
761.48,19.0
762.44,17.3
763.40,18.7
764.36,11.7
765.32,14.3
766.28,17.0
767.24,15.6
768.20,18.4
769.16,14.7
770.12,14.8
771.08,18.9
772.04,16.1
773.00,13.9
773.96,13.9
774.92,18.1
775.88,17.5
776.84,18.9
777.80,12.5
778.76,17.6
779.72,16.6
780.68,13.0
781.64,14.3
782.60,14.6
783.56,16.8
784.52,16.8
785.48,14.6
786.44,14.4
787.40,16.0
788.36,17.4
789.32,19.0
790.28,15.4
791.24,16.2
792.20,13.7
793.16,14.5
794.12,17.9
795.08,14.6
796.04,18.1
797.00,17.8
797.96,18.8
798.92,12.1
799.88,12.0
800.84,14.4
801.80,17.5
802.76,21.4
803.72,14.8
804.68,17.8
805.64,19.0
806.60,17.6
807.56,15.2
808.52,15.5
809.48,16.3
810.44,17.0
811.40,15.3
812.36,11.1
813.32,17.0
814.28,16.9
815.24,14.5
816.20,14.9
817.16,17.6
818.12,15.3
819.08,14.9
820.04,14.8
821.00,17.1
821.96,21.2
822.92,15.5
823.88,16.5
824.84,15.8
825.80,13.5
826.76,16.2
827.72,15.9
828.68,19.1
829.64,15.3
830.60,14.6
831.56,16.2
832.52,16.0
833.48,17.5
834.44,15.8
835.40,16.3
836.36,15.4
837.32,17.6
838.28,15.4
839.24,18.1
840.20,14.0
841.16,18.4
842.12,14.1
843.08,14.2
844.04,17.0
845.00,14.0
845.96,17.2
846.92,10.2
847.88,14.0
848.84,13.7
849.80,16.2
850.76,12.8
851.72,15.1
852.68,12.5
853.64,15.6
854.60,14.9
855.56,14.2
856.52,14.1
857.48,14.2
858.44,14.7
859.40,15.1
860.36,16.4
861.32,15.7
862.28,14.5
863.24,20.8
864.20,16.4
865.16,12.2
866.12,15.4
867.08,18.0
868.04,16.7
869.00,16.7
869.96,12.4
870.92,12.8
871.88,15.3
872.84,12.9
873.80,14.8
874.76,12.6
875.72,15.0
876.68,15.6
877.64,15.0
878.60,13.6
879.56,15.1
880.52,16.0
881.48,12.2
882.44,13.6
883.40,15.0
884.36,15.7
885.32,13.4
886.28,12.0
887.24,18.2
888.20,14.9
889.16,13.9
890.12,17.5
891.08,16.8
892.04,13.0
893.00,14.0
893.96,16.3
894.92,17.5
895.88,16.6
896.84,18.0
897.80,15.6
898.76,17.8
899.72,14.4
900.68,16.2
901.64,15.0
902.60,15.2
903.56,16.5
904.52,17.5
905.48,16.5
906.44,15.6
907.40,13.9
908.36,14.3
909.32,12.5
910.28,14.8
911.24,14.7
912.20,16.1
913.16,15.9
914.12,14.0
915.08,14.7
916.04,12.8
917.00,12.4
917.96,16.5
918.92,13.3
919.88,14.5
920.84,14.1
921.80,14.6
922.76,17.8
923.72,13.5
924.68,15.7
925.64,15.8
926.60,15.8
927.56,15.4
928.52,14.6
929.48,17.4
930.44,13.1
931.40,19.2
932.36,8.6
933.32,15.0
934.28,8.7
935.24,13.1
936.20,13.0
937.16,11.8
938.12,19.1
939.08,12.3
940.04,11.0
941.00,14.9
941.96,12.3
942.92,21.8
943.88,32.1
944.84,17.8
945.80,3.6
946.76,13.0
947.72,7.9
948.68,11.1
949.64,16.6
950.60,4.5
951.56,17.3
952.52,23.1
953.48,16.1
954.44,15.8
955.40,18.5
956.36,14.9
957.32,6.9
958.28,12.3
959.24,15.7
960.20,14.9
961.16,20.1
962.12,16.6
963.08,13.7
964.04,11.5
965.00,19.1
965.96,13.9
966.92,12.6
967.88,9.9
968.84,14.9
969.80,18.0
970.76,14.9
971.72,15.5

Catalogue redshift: 0.19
